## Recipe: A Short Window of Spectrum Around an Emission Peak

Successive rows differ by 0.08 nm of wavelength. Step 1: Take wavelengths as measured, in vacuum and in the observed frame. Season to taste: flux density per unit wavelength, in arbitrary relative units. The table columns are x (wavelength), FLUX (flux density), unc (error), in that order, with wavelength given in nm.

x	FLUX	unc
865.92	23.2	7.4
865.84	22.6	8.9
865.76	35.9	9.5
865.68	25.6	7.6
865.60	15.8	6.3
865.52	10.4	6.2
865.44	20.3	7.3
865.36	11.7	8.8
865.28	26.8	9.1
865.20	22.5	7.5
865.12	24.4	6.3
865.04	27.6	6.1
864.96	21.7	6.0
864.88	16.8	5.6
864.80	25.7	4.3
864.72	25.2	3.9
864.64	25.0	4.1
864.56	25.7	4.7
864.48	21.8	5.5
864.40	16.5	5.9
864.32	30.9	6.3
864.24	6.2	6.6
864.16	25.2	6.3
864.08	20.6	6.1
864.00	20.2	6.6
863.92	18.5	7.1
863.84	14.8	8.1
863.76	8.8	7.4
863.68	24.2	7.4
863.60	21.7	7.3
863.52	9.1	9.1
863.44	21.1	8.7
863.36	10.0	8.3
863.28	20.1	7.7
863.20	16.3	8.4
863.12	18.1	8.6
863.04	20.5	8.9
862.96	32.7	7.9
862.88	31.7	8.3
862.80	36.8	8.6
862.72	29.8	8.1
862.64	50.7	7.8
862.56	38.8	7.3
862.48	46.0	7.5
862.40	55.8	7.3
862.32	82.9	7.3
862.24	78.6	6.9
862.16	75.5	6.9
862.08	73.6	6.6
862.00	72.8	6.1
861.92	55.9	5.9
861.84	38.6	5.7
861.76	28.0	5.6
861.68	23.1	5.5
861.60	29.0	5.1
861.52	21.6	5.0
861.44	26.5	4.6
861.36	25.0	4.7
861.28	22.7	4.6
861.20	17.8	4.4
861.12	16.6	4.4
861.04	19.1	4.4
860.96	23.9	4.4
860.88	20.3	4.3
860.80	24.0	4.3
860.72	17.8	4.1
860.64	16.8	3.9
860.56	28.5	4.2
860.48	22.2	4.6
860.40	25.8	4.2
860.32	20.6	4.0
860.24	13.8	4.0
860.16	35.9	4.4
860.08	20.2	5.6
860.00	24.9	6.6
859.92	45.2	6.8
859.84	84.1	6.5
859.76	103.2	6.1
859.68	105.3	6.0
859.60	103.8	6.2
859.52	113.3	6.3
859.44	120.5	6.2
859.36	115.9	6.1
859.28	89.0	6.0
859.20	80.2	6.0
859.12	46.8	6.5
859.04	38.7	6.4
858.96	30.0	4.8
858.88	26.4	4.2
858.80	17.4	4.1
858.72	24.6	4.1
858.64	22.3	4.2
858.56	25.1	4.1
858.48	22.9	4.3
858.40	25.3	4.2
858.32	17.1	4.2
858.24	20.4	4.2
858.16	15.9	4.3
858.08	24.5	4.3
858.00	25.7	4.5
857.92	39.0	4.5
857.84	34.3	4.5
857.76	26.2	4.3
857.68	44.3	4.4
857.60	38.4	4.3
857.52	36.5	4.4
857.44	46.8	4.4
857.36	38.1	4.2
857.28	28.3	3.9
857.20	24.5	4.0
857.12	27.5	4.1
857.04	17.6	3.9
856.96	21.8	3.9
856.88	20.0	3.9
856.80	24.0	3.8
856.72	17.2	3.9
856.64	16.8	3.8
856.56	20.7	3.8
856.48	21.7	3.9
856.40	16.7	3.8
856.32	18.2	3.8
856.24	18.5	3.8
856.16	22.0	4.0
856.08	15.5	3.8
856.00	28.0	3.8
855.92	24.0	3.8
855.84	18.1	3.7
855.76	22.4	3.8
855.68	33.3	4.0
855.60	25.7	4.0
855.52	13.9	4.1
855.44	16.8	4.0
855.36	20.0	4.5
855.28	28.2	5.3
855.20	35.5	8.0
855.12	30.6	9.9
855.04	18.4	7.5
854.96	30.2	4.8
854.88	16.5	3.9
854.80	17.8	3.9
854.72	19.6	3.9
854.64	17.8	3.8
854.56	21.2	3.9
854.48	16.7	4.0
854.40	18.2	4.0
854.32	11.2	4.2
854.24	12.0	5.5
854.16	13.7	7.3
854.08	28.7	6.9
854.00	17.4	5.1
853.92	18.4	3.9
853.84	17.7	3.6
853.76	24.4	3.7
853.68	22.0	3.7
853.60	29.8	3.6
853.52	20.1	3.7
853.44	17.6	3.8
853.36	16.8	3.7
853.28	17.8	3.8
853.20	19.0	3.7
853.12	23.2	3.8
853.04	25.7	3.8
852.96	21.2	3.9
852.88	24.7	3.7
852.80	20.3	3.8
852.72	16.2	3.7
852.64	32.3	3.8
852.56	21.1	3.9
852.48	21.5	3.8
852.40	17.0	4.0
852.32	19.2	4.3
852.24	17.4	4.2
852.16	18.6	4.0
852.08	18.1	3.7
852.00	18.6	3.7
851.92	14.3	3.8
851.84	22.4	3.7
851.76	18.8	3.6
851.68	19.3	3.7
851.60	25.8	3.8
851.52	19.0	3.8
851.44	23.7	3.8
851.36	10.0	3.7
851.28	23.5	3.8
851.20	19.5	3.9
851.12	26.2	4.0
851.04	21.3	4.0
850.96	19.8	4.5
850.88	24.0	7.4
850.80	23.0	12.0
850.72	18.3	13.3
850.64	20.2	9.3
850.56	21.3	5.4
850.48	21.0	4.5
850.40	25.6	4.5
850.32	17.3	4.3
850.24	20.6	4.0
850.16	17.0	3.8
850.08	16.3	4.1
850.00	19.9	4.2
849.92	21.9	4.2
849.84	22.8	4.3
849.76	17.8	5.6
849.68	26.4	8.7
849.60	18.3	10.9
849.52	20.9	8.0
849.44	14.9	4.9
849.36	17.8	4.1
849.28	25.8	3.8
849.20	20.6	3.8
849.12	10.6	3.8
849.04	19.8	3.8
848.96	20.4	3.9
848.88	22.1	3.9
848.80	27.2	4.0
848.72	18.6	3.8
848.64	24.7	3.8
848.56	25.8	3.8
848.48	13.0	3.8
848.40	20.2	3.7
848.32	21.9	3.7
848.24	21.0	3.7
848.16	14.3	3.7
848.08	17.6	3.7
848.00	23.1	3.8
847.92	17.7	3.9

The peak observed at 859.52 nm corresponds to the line Halpha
